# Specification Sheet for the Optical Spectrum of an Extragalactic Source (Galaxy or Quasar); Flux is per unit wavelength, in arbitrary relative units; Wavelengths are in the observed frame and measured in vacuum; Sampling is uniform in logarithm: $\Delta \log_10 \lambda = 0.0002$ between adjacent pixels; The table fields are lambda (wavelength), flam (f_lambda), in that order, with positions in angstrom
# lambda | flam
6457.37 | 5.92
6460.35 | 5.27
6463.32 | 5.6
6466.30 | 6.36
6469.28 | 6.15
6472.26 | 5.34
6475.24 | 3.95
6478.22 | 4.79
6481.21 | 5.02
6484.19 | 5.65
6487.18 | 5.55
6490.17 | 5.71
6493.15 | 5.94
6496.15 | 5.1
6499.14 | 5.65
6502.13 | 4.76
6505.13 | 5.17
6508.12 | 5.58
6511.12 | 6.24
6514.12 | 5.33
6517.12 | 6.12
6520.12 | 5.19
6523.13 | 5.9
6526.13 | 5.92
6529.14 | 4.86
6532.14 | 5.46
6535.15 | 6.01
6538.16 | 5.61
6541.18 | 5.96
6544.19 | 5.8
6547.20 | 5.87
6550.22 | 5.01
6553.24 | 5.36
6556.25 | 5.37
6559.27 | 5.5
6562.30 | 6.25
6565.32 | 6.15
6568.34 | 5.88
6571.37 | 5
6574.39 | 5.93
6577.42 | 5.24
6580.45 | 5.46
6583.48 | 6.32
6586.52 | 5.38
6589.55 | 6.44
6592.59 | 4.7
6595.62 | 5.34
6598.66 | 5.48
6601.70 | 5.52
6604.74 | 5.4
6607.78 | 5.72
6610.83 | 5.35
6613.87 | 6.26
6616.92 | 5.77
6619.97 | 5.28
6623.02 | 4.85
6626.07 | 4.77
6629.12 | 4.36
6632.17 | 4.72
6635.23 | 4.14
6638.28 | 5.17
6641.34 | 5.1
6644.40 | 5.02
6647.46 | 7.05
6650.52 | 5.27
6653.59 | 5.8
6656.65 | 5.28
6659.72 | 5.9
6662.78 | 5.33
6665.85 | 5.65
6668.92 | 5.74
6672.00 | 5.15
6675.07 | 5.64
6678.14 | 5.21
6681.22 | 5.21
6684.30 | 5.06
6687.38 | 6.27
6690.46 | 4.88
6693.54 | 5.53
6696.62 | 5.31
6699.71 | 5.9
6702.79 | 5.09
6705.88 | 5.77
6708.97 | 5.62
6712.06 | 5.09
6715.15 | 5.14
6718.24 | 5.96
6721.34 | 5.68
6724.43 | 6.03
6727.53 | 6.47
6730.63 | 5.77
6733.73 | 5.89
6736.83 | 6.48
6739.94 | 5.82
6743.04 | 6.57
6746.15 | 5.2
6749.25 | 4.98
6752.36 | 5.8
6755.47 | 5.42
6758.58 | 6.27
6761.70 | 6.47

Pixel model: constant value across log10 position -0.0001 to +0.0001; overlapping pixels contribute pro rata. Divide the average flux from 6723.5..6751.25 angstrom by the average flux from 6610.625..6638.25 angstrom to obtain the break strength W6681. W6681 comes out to 1.17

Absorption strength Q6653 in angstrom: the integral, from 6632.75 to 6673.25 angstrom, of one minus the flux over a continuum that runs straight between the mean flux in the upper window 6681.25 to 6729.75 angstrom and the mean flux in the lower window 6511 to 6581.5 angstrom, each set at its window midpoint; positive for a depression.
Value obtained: 1.30 angstrom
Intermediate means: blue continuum 5.63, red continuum 5.58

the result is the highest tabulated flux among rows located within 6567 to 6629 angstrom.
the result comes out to 6.44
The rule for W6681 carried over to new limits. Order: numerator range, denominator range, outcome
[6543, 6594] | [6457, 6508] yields 1.04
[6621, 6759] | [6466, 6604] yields 0.99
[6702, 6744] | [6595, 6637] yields 1.12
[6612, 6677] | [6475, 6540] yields 0.98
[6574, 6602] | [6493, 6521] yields 1.01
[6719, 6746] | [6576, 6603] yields 1.09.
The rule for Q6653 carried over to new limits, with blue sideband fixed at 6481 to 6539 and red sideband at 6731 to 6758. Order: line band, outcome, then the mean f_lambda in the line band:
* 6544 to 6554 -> 0.2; 5.48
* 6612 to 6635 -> 2.3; 5.09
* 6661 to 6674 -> 0.5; 5.48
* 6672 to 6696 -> 1.5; 5.38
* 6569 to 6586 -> 0.1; 5.59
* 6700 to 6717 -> 1.1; 5.4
